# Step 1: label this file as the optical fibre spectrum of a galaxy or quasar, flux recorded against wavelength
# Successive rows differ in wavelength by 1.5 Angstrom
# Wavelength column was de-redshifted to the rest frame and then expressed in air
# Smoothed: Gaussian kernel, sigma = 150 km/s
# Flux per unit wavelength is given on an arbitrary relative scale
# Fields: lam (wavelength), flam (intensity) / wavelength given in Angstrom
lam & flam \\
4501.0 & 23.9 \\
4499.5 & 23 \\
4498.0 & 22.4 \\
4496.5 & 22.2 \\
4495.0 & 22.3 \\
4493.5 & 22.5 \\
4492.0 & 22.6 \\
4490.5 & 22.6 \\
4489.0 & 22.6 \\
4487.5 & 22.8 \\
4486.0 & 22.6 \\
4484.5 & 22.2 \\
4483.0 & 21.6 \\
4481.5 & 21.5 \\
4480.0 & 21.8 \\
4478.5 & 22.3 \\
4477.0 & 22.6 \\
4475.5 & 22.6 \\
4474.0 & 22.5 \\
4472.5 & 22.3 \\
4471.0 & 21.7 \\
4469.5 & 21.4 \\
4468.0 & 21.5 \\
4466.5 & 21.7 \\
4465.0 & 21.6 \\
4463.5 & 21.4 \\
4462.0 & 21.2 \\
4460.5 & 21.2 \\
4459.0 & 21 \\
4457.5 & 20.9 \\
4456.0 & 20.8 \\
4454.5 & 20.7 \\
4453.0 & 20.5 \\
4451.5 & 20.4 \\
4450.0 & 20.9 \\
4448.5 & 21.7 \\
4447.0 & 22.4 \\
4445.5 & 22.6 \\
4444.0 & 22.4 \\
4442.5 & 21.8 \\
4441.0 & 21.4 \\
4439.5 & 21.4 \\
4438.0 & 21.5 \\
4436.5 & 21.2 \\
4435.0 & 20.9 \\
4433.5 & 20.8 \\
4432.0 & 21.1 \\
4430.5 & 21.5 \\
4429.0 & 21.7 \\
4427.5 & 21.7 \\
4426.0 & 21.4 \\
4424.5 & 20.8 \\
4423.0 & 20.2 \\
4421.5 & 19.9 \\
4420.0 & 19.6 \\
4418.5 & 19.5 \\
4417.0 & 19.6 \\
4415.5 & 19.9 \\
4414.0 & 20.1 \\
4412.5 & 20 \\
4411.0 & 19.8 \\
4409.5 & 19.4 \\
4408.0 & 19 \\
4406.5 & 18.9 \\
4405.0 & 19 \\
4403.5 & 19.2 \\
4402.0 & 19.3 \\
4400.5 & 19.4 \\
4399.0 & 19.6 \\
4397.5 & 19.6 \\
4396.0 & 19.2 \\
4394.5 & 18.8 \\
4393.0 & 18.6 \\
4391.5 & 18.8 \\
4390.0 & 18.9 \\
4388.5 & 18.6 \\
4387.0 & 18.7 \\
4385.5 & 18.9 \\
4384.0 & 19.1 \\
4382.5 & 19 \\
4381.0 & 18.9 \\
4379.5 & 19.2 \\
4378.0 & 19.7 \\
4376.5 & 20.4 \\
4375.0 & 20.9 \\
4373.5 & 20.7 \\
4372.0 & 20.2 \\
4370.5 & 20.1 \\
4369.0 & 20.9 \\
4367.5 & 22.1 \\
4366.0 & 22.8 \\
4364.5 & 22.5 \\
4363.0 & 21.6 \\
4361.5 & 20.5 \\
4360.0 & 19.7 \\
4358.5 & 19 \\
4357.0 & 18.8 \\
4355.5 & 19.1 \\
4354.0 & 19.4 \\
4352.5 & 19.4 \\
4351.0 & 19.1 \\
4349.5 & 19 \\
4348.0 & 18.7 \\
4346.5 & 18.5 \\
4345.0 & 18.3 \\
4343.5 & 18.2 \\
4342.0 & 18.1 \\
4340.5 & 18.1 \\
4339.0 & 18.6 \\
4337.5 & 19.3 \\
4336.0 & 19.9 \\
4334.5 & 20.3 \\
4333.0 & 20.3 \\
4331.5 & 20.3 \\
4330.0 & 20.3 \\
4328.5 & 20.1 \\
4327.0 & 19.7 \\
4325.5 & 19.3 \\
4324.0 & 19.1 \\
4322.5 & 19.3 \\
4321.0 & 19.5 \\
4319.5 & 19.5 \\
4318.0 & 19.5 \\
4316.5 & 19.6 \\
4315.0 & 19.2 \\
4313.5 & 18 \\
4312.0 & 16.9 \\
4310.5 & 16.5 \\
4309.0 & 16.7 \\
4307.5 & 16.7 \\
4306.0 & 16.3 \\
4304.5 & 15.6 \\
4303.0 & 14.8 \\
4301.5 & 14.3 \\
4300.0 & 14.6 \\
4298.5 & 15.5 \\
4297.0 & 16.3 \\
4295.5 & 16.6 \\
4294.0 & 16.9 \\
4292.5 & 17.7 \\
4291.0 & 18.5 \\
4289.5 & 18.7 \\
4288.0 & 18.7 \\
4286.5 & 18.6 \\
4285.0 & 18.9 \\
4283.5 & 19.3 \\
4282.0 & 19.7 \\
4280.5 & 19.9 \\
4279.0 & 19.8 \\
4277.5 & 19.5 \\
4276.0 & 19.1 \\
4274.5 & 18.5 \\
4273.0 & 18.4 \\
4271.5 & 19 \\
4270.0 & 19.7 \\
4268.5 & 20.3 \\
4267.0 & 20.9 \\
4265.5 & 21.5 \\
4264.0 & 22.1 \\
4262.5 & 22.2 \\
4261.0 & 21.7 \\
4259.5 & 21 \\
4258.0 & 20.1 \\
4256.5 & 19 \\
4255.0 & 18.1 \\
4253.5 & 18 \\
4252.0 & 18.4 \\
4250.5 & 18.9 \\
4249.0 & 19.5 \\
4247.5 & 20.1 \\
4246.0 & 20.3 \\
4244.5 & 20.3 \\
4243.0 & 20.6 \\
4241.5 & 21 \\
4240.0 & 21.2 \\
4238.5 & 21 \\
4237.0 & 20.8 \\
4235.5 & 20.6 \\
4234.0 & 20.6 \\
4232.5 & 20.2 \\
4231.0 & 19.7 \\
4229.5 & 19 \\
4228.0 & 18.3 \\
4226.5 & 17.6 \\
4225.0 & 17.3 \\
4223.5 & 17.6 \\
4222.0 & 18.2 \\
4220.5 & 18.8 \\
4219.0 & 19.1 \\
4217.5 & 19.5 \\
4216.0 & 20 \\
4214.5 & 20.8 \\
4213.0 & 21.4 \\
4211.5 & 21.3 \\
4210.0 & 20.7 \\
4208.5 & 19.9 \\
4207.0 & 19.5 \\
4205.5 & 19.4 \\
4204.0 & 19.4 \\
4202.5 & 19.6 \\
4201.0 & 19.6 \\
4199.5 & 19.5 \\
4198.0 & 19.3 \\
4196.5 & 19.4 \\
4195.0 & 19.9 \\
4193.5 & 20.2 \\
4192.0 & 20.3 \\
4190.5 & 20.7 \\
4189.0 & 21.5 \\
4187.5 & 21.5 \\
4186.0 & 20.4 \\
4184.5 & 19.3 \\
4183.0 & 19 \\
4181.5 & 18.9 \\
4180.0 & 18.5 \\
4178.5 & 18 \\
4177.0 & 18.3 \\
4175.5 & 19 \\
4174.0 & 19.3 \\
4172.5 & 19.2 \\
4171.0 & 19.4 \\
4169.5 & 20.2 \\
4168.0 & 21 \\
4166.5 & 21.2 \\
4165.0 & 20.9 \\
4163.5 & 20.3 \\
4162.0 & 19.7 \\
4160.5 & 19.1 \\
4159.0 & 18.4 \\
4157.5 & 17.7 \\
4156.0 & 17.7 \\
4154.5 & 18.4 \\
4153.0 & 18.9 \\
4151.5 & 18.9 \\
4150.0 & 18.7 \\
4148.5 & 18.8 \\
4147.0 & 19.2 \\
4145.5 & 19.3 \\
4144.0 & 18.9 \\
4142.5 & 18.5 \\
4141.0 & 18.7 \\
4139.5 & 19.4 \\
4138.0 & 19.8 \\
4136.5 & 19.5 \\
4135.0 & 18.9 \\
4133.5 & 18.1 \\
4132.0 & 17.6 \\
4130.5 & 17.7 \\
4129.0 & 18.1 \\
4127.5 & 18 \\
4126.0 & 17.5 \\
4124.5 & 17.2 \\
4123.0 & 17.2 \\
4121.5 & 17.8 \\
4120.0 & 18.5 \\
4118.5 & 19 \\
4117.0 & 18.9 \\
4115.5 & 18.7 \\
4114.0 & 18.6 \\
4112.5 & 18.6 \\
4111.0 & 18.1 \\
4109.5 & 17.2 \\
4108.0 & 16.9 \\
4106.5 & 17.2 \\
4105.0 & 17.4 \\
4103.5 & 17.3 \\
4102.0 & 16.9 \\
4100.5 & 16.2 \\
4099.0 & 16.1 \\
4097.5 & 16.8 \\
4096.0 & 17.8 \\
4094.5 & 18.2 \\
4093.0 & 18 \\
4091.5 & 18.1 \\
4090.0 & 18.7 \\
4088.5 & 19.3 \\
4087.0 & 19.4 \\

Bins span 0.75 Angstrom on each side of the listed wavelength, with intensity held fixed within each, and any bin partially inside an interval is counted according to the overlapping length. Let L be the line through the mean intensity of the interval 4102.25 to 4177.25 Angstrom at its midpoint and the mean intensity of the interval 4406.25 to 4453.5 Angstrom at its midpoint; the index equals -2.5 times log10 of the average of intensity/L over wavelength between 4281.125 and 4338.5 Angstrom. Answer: 0.10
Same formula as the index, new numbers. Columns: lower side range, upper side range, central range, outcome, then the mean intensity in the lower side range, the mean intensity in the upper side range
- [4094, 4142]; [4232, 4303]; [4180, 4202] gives -0.076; 17.9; 19.2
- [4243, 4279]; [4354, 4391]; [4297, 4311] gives 0.259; 19.9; 20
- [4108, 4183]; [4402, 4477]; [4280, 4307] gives 0.152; 18.7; 20.9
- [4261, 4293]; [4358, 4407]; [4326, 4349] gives 0.027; 19.6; 19.8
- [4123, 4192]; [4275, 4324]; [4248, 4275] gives -0.096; 19.1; 17.9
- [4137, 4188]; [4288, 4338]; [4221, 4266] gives -0.069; 19.2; 18.1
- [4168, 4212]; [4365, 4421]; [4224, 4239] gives 0.013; 19.7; 19.6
